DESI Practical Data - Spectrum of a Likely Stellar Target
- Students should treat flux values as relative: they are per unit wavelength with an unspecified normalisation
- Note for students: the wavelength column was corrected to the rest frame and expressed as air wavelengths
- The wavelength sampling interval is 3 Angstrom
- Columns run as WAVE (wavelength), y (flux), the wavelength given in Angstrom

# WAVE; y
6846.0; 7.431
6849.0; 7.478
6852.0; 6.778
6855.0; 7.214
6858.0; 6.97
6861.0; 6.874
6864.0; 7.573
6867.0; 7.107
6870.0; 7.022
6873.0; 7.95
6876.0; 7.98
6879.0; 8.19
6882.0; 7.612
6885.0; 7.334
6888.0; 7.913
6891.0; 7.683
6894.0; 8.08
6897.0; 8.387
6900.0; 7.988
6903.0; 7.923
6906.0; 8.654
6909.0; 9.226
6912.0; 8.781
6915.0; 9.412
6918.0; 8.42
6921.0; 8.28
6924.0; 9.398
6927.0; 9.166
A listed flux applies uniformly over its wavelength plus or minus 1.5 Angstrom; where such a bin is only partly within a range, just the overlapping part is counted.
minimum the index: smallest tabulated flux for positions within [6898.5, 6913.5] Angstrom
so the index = 7.923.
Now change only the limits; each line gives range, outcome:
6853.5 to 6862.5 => 6.874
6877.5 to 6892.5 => 7.334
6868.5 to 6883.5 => 7.022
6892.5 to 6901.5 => 7.988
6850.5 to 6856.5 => 6.778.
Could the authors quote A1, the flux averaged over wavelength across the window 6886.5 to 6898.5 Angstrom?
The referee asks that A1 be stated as 8.02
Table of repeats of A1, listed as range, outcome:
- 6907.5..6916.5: 9.14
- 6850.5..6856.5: 7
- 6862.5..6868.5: 7.34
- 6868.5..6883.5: 7.75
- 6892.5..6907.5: 8.21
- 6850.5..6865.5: 7.08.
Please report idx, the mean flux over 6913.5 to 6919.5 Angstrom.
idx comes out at 8.92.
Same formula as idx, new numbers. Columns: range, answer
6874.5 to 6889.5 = 7.81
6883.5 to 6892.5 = 7.64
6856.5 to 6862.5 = 6.92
